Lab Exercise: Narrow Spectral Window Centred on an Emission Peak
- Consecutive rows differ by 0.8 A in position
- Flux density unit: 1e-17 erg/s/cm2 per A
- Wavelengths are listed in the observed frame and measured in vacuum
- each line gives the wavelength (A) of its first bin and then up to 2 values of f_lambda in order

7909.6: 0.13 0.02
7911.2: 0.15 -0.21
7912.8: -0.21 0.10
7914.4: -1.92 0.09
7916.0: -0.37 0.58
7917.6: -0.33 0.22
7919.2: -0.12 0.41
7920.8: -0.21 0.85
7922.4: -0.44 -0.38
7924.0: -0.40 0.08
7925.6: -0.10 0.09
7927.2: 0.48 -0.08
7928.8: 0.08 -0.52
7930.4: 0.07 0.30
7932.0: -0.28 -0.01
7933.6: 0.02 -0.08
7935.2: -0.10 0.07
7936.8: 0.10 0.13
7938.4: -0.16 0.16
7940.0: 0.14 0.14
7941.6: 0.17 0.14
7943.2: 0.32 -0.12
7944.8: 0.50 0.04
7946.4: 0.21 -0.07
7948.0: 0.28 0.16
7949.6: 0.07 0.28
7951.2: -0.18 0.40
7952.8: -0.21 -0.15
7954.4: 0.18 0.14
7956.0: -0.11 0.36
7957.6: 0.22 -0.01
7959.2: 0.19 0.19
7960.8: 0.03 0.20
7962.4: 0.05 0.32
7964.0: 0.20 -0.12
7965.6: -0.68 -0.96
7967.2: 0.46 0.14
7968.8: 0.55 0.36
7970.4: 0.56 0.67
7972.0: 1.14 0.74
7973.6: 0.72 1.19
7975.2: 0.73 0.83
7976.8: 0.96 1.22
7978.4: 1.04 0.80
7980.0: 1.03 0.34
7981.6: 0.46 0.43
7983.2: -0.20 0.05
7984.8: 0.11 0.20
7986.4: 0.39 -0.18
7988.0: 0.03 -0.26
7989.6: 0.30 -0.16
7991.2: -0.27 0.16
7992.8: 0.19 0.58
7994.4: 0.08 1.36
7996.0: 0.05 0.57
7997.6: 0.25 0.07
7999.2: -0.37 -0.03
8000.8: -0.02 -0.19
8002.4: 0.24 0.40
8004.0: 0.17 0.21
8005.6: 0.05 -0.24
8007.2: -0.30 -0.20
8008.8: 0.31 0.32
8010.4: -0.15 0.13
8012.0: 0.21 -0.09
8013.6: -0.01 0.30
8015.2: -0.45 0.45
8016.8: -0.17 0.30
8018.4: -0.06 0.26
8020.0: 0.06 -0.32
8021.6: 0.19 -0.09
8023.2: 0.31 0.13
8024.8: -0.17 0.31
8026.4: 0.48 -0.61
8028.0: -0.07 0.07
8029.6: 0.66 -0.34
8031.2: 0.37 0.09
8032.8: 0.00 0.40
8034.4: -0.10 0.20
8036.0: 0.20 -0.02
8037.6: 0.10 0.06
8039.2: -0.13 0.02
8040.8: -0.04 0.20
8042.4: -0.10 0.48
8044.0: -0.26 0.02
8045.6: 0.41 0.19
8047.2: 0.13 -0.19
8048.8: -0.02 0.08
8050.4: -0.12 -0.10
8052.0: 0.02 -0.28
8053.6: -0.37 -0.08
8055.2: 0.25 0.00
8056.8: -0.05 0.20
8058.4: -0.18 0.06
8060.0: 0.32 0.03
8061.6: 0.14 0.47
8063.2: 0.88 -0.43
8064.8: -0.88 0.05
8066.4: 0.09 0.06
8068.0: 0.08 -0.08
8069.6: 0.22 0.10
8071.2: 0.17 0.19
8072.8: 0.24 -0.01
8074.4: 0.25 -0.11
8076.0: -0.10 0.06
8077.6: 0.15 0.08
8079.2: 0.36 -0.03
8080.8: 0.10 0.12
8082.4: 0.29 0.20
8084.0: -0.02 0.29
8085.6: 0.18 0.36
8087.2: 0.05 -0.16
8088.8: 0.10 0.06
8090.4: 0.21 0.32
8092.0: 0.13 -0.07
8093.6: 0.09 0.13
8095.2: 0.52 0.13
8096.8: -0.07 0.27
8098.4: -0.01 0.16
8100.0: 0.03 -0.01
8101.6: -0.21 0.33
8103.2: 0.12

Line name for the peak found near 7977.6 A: [O II]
